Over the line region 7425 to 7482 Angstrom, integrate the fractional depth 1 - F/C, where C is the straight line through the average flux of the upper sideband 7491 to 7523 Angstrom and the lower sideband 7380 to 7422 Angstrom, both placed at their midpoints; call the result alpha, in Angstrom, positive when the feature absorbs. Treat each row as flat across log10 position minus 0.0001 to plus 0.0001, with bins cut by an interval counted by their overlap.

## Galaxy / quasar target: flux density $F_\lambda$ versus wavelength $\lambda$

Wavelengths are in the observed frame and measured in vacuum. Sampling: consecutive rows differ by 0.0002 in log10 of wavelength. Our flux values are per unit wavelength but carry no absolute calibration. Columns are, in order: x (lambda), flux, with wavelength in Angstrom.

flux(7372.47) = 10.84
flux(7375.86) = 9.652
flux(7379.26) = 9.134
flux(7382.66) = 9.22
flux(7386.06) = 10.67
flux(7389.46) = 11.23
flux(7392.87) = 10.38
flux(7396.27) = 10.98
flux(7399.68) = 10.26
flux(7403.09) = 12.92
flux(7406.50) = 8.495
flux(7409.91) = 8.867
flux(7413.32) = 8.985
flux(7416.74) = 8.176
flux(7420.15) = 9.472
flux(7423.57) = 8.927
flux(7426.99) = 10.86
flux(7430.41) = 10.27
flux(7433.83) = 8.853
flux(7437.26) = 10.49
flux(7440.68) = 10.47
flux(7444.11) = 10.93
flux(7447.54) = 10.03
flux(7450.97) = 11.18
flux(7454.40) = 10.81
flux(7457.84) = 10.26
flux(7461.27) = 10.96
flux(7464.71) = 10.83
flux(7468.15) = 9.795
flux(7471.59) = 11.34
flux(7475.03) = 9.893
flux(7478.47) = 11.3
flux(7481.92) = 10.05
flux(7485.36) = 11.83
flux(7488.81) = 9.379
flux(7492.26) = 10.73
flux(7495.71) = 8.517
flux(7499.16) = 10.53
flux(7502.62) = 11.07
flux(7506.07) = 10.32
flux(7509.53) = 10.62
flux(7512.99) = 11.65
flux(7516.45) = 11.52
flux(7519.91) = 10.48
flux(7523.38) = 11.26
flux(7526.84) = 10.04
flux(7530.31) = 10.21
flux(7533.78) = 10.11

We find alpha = -1.16 Angstrom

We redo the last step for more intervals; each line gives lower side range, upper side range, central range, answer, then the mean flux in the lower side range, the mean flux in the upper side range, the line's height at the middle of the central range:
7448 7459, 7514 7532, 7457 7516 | 0.8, 10.7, 10.7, 10.7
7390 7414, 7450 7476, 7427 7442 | 0.5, 10.2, 10.6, 10.4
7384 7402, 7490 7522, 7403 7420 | 2.5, 10.7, 10.6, 10.7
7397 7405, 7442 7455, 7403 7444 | 5.3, 11.4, 10.7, 11.1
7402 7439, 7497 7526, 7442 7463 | -1.3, 9.61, 10.9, 10.1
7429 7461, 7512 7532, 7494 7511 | 0.8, 10.4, 10.8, 10.7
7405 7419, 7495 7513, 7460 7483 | -1.8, 8.67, 10.4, 9.82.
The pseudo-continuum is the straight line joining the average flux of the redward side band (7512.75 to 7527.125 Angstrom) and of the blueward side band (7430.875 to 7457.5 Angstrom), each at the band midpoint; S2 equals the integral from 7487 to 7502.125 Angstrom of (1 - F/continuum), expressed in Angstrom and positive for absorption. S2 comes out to 1.26 Angstrom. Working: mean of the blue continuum 10.4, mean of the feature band 9.9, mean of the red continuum 11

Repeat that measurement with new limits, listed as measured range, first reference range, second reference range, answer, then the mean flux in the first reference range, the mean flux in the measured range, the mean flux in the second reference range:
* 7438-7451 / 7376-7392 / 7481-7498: -0.6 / 10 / 10.6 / 10.1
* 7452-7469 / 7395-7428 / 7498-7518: -0.4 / 9.75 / 10.6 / 11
